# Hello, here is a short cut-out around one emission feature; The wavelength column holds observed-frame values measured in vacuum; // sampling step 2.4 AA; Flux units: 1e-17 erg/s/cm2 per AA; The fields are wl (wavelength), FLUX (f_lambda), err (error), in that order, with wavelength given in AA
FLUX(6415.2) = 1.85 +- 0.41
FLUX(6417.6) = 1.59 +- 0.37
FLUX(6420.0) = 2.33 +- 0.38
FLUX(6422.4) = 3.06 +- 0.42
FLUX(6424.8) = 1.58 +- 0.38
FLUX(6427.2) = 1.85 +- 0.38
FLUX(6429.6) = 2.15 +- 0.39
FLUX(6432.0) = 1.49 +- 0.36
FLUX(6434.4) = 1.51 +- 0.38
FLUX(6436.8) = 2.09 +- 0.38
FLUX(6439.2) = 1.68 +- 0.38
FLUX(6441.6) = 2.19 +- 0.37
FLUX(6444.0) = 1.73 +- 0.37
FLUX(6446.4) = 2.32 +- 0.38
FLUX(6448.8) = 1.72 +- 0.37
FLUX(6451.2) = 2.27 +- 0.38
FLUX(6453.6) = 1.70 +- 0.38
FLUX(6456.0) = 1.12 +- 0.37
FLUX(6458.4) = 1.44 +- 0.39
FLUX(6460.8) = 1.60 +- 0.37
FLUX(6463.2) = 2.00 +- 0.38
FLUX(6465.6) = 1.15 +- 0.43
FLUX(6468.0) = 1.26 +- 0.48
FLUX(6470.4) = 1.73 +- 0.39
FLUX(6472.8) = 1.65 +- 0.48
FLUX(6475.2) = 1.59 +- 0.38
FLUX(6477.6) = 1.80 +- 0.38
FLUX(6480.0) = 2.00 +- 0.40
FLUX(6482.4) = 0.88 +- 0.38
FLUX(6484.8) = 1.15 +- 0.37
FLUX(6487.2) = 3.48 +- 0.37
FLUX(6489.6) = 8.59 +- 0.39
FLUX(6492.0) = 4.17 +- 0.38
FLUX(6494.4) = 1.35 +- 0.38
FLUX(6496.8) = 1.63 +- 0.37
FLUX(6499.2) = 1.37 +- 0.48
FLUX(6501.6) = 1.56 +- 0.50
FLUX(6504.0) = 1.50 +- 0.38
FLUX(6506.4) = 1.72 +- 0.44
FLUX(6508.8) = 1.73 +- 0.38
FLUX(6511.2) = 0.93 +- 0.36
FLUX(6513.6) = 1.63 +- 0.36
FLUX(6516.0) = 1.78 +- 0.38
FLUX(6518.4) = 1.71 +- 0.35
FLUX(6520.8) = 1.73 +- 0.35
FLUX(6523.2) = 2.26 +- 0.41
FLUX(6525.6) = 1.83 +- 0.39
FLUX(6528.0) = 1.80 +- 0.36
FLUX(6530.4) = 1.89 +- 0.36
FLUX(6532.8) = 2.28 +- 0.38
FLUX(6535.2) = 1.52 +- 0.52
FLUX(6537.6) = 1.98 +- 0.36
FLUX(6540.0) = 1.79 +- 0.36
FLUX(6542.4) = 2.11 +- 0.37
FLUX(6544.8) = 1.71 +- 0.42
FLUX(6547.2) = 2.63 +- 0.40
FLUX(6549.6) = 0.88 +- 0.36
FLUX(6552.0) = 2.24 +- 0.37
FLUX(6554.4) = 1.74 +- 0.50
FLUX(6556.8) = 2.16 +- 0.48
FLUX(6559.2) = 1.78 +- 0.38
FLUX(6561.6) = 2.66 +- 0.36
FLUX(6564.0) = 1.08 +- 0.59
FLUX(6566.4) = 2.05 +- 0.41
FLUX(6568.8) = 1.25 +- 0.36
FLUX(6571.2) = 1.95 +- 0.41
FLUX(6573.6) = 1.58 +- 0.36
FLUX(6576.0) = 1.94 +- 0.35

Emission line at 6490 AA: H-beta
